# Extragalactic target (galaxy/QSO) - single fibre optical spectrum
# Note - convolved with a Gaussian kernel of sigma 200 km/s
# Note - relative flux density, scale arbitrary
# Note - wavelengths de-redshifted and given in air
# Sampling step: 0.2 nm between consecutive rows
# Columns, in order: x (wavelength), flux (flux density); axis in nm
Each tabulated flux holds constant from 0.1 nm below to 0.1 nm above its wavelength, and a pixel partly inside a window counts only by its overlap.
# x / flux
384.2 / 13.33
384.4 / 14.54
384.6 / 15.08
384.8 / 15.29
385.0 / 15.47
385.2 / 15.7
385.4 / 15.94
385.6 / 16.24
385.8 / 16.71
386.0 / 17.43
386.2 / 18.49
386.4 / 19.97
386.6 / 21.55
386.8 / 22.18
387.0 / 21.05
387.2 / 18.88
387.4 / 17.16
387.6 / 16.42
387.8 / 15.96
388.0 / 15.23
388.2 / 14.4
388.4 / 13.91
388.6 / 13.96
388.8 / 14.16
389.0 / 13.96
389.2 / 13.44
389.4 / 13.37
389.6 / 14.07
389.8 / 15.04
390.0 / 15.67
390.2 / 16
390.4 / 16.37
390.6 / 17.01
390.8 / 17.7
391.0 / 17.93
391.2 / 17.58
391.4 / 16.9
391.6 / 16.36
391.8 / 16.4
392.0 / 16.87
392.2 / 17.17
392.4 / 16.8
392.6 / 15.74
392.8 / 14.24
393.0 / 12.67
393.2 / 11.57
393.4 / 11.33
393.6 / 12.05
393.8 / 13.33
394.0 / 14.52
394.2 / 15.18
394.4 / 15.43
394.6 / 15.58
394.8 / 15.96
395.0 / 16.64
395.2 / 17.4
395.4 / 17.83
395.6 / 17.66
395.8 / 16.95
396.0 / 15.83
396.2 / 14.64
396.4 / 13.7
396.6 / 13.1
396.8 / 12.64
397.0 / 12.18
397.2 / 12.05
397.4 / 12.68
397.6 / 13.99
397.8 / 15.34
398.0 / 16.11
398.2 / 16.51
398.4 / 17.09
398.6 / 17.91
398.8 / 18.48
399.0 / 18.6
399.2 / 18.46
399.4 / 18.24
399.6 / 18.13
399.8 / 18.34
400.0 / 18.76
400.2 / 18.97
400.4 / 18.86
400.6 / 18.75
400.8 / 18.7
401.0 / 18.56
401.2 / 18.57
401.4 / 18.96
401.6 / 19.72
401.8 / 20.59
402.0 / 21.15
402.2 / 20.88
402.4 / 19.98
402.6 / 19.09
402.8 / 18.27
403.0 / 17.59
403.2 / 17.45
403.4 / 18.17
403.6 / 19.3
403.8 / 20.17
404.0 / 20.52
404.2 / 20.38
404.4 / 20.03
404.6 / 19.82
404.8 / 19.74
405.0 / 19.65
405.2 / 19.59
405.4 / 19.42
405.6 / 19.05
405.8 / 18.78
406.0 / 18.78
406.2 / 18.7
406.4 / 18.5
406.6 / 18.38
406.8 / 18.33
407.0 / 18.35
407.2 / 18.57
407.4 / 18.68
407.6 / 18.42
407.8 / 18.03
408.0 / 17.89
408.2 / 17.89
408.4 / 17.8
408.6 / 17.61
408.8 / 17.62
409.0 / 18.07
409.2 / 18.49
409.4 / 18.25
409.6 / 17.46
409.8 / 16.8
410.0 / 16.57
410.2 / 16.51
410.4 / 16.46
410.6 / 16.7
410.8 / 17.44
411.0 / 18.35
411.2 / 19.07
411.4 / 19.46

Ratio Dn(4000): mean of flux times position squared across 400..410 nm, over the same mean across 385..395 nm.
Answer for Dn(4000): 1.27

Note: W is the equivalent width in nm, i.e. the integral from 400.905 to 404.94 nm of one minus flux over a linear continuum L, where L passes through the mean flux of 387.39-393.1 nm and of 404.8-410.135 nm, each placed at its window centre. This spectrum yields -0.43 nm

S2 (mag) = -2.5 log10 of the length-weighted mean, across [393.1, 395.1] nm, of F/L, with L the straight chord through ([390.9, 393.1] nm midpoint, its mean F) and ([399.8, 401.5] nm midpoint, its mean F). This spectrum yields 0.19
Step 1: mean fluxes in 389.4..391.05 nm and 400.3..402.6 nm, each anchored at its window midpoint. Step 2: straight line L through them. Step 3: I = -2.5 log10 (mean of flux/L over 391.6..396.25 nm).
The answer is 0.12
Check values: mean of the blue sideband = 16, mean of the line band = 15.3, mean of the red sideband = 19.5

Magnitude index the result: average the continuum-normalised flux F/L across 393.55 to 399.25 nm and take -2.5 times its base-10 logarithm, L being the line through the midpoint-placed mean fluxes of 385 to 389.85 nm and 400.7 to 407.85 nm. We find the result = 0.16 mag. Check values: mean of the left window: 16.5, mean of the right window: 19.1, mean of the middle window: 15.4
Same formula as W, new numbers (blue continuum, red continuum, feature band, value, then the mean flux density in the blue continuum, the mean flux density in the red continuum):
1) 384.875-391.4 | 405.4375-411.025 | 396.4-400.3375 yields 0.25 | 16.5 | 18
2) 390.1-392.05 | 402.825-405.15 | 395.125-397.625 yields 0.45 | 16.9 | 19.3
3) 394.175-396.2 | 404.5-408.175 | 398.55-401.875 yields -0.24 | 16.4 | 18.8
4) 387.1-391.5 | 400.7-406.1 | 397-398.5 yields 0.27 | 15.7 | 19.4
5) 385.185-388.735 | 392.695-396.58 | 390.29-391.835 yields -0.10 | 17.3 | 14.8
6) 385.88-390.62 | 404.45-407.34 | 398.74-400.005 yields -0.02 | 16.5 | 19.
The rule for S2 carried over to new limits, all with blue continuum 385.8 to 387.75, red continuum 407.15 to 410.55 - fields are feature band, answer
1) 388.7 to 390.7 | 0.25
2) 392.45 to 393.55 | 0.37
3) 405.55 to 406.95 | -0.05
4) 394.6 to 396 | 0.10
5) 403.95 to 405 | -0.12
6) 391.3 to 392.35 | 0.12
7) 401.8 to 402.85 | -0.11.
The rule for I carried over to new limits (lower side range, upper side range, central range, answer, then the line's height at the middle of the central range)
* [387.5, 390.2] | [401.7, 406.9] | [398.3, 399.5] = -0.03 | 17.7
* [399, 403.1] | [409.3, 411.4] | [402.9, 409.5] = -0.03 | 18.2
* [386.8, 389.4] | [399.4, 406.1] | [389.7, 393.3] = 0.04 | 16.6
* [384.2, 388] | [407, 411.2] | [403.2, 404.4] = -0.11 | 17.6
